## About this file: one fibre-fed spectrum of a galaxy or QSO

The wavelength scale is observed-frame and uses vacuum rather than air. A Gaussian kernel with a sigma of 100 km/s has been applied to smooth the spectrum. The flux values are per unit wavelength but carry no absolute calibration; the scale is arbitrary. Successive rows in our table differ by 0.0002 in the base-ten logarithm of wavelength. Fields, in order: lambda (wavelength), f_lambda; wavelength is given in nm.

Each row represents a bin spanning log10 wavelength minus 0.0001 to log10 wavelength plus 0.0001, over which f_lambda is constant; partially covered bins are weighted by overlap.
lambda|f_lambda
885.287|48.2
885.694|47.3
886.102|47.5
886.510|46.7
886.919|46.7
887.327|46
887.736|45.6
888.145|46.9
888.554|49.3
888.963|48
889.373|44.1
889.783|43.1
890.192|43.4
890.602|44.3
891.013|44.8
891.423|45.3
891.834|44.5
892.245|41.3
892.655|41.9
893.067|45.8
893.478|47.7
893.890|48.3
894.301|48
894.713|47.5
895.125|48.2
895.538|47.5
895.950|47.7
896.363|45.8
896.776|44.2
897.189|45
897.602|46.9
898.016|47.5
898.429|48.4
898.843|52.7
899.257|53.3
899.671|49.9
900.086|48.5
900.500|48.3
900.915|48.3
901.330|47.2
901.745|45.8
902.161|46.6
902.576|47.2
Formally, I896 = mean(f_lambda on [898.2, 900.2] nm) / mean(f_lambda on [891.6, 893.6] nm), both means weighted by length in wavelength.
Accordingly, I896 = 1.15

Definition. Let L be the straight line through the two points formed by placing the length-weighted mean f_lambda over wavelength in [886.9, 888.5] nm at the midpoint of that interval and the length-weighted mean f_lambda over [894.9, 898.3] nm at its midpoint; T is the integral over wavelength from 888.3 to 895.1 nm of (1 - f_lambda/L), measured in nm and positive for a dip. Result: 0.15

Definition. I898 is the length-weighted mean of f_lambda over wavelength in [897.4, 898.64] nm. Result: 47.6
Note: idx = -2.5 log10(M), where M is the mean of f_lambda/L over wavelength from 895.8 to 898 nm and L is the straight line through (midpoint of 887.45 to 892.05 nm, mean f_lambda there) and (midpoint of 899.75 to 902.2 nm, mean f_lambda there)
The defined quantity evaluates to 0.019 mag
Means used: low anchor 45.4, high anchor 47.6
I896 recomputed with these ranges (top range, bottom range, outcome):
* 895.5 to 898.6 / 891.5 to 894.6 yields 1.03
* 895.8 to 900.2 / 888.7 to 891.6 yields 1.08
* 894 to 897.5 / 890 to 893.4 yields 1.06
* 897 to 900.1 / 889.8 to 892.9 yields 1.12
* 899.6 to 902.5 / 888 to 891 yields 1.05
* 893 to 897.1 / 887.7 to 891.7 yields 1.04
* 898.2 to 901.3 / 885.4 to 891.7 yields 1.08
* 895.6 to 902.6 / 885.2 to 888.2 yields 1.02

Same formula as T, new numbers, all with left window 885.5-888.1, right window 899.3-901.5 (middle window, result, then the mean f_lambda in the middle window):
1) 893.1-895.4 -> 0.00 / 47.8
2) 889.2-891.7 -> 0.16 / 44.2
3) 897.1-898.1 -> 0.04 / 46.5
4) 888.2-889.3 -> -0.02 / 47.9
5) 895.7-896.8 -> 0.04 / 46.2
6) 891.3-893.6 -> 0.16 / 44.3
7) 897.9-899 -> -0.02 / 49.6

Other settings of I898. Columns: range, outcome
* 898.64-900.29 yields 51.1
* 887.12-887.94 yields 45.8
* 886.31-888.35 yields 46.4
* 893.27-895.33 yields 48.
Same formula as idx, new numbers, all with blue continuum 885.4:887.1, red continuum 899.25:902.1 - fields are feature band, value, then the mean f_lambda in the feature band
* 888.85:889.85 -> 0.06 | 45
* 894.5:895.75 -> 0.00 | 47.7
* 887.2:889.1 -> 0.00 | 47.2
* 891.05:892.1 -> 0.07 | 44.7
